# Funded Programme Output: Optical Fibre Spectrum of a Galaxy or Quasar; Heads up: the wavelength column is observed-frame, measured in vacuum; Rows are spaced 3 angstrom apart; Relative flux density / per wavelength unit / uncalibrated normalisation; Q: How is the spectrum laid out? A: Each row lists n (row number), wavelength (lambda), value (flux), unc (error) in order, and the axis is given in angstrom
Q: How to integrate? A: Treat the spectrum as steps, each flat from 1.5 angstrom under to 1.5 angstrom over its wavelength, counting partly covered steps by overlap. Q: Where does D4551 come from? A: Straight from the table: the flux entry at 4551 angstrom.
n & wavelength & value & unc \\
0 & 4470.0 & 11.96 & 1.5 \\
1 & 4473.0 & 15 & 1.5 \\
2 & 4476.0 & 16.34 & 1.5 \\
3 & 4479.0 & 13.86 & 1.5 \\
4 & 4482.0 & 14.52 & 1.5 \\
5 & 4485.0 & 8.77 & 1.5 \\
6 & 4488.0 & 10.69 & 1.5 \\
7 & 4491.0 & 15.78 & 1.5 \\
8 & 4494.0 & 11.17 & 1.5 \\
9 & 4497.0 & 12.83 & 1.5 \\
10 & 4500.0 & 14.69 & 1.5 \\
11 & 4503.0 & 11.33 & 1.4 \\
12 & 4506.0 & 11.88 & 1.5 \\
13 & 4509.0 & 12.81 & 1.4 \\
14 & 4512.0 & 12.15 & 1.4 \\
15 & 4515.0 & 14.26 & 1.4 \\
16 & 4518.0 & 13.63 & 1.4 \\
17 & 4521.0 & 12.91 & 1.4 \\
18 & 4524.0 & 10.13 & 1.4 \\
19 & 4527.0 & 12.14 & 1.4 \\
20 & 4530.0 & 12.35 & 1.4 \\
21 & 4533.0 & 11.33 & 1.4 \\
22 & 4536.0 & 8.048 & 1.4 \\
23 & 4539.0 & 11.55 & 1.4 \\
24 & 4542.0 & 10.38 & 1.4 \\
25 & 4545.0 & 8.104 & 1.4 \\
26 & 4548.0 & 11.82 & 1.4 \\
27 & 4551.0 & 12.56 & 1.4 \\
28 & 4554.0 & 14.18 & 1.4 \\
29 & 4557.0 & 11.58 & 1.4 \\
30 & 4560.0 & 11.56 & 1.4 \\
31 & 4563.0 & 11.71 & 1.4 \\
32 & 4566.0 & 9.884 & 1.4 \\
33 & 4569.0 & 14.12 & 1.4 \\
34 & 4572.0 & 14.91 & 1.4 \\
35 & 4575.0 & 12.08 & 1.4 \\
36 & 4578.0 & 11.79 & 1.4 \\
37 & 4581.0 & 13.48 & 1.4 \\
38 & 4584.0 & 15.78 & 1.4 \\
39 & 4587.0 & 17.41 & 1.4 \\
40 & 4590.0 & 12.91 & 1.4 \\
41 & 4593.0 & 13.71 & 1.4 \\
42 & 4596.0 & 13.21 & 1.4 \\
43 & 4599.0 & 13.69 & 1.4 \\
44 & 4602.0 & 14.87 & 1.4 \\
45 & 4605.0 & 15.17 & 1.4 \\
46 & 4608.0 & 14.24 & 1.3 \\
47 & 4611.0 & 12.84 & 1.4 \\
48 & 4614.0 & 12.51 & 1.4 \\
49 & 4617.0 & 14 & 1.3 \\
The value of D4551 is 12.56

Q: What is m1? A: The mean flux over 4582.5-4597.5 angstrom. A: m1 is 14.6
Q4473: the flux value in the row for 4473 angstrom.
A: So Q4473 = 15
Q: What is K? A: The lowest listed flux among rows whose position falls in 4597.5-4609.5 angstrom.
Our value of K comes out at 13.69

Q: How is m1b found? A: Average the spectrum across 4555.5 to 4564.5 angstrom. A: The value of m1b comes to 11.6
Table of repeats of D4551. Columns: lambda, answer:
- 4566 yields 9.884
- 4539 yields 11.55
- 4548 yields 11.82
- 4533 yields 11.33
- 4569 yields 14.12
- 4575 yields 12.08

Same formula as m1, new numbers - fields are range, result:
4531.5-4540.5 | 10.3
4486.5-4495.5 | 12.5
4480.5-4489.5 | 11.3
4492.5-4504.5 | 12.5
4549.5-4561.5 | 12.5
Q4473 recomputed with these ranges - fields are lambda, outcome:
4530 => 12.35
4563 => 11.71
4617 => 14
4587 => 17.41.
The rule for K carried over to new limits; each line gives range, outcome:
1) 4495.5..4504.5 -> 11.33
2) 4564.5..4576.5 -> 9.884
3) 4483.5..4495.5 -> 8.77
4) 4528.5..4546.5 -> 8.048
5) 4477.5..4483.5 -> 13.86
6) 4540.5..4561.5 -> 8.104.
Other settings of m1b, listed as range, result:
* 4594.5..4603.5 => 13.9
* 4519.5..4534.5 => 11.8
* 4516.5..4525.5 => 12.2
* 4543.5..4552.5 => 10.8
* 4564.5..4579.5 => 12.6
